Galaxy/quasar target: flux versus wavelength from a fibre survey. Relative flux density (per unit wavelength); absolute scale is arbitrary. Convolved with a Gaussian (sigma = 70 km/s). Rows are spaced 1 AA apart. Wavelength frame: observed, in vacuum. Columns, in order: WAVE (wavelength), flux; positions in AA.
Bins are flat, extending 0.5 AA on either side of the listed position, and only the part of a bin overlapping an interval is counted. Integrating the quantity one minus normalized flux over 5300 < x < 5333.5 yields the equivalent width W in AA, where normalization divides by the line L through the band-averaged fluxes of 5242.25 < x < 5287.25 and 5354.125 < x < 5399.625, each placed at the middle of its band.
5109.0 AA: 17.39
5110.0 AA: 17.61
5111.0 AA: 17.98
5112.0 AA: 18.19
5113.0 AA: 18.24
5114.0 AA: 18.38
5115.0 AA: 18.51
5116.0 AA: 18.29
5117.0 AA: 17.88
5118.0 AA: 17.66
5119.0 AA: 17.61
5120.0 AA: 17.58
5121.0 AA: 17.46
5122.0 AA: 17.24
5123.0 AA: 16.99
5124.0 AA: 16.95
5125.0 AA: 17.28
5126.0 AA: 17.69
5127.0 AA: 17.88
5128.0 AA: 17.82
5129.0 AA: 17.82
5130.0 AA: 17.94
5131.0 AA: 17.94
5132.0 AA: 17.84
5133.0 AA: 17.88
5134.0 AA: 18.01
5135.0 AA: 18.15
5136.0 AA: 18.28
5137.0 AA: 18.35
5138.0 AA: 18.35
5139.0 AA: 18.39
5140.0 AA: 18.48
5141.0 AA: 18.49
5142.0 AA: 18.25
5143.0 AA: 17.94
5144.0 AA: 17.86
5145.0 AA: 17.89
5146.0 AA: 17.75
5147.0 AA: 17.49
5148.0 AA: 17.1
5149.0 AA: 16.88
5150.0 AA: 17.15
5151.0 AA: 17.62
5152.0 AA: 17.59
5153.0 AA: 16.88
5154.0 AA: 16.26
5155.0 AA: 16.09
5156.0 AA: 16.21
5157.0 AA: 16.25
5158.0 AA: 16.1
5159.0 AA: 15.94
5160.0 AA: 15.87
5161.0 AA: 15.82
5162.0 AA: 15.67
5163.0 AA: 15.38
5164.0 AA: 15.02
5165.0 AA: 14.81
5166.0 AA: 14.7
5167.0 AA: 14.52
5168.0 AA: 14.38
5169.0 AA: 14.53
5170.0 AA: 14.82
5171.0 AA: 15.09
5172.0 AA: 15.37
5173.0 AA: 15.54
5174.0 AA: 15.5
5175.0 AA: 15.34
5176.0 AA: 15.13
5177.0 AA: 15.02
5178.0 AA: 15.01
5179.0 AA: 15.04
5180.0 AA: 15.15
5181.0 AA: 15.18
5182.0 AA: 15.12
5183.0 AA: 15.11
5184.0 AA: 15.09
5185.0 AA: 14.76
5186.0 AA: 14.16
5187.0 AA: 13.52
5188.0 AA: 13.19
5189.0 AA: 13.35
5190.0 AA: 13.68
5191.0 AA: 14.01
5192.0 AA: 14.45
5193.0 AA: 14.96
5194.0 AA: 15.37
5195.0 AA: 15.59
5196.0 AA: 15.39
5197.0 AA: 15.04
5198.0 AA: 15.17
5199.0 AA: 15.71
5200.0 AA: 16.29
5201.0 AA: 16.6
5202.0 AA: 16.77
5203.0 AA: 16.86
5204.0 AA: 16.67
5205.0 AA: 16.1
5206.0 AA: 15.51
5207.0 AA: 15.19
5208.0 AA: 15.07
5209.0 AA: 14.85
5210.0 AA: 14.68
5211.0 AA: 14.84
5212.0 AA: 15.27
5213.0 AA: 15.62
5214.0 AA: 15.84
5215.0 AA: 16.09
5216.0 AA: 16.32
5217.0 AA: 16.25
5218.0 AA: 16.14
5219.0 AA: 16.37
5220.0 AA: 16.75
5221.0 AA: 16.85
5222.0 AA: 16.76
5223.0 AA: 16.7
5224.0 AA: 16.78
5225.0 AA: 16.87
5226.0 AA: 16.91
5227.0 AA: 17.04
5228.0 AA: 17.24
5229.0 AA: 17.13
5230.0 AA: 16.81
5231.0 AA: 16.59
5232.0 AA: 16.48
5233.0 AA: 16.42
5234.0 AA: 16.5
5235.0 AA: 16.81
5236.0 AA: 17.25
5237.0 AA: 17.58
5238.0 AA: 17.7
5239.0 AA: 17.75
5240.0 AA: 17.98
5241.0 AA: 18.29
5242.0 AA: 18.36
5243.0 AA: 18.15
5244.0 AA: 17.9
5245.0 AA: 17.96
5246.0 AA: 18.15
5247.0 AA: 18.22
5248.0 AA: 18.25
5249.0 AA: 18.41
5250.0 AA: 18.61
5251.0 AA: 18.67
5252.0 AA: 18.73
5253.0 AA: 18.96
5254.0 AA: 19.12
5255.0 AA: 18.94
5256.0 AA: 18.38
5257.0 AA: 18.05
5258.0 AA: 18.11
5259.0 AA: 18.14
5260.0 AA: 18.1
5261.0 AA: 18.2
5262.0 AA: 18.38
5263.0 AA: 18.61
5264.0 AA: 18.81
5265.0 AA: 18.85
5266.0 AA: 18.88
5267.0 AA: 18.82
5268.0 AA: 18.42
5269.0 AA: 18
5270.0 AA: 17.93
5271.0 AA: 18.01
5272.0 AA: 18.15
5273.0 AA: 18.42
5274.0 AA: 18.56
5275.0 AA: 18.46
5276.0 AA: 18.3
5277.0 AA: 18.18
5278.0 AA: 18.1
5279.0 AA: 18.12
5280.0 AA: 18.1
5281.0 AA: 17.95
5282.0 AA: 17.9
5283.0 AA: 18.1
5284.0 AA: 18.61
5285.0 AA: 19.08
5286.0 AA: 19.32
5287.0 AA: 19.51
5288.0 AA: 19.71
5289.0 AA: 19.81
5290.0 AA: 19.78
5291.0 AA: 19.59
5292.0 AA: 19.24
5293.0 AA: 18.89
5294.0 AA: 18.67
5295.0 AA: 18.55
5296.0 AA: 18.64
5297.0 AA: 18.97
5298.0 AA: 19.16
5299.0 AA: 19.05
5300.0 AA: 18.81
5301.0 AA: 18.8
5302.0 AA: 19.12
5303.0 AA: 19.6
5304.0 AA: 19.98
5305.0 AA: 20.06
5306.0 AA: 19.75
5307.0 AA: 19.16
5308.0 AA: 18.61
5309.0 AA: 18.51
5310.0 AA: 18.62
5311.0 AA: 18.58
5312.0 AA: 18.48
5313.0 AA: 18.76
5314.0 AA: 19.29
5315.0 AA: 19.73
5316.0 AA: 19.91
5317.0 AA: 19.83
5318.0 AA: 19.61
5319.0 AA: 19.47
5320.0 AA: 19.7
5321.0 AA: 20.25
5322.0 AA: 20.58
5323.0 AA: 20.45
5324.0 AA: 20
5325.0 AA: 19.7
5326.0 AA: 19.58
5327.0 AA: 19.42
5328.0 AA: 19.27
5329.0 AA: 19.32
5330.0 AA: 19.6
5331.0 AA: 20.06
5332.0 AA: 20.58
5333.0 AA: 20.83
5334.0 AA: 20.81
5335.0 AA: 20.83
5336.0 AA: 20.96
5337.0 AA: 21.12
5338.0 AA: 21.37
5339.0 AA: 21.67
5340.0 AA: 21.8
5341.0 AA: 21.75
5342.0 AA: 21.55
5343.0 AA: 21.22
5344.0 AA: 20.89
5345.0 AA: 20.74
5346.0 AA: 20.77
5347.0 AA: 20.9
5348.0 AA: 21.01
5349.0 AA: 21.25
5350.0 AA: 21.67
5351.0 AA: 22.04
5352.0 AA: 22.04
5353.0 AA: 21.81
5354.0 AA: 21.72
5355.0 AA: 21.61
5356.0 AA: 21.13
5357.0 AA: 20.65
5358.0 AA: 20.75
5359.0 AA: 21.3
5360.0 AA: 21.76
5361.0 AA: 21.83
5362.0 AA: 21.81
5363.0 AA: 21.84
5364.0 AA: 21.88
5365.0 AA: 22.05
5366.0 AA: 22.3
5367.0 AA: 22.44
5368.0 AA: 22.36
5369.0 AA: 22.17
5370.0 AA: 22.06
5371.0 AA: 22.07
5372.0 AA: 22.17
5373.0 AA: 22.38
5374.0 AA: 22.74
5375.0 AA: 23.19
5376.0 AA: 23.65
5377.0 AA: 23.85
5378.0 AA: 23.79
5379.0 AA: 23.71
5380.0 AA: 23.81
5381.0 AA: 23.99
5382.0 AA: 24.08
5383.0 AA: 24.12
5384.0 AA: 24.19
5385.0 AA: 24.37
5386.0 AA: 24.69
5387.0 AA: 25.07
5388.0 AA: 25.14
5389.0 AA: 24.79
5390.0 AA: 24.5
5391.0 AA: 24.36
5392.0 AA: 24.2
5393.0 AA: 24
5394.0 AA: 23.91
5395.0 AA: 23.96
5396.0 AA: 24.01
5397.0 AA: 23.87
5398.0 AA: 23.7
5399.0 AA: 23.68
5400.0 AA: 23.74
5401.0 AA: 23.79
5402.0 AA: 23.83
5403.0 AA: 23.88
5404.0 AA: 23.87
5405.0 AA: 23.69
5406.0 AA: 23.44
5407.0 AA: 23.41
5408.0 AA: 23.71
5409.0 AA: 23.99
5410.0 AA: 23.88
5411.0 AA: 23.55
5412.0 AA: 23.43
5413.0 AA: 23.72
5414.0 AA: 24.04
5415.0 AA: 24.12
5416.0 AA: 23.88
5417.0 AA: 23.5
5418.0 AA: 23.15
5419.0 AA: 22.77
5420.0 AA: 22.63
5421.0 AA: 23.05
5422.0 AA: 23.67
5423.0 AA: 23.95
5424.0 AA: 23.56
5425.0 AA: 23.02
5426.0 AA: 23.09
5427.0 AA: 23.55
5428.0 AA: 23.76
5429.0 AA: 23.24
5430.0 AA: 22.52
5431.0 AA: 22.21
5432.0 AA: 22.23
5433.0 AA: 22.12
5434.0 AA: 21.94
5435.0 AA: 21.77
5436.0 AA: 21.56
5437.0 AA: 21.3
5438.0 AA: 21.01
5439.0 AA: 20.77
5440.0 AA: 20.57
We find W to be 1.7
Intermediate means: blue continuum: 18.4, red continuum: 23.1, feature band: 19.5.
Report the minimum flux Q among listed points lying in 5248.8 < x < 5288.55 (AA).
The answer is 17.9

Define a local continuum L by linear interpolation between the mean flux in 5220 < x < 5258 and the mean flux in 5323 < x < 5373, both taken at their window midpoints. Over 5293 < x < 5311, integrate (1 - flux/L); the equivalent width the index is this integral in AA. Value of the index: 0.6 AA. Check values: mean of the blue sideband 17.7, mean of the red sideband 21.2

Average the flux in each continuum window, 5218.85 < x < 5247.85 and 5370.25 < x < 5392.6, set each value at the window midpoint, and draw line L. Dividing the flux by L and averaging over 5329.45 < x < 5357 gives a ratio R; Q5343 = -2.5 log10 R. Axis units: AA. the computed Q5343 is 0.05 mag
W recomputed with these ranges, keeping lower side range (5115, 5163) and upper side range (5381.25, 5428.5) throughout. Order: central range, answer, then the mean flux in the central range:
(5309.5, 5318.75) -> 1.0 AA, 19.2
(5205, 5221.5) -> 3.0 AA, 15.7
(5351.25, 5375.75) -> 1.0 AA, 21.9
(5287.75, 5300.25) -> 1.2 AA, 19.1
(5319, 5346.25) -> 1.9 AA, 20.5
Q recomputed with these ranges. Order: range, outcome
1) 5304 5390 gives 18.48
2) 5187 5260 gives 13.19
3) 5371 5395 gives 22.07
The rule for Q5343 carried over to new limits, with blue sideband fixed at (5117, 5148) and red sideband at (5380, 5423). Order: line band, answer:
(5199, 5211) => 0.22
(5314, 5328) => 0.12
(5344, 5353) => 0.07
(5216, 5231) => 0.19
